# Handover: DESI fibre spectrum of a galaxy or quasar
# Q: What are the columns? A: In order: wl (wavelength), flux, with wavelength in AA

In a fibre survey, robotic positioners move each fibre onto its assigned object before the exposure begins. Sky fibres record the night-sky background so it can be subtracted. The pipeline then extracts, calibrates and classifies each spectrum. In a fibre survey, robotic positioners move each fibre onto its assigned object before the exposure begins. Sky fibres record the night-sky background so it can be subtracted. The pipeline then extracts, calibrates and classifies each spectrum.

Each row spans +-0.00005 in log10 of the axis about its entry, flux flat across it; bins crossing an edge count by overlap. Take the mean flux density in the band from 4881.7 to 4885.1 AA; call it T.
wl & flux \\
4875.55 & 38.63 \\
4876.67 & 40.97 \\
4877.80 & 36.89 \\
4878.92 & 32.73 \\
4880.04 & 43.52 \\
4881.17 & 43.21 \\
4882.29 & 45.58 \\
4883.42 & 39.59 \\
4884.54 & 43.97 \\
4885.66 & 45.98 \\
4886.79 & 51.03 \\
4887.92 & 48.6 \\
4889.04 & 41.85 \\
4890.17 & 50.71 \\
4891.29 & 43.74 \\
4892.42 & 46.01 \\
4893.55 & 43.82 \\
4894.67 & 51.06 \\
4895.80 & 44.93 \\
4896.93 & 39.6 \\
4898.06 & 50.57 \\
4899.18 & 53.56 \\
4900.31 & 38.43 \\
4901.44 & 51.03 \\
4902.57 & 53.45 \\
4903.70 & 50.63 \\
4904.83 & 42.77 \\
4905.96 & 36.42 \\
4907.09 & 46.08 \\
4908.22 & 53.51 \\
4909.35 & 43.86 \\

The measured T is 43.1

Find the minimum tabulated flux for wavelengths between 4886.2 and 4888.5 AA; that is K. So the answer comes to 48.6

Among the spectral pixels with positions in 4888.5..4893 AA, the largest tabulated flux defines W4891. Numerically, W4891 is 50.71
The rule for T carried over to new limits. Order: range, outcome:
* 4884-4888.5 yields 47.4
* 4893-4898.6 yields 46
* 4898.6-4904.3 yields 49.4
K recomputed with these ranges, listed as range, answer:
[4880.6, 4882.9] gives 43.21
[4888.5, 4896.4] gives 41.85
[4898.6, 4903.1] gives 38.43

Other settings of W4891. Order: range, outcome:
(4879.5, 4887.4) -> 51.03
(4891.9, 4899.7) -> 53.56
